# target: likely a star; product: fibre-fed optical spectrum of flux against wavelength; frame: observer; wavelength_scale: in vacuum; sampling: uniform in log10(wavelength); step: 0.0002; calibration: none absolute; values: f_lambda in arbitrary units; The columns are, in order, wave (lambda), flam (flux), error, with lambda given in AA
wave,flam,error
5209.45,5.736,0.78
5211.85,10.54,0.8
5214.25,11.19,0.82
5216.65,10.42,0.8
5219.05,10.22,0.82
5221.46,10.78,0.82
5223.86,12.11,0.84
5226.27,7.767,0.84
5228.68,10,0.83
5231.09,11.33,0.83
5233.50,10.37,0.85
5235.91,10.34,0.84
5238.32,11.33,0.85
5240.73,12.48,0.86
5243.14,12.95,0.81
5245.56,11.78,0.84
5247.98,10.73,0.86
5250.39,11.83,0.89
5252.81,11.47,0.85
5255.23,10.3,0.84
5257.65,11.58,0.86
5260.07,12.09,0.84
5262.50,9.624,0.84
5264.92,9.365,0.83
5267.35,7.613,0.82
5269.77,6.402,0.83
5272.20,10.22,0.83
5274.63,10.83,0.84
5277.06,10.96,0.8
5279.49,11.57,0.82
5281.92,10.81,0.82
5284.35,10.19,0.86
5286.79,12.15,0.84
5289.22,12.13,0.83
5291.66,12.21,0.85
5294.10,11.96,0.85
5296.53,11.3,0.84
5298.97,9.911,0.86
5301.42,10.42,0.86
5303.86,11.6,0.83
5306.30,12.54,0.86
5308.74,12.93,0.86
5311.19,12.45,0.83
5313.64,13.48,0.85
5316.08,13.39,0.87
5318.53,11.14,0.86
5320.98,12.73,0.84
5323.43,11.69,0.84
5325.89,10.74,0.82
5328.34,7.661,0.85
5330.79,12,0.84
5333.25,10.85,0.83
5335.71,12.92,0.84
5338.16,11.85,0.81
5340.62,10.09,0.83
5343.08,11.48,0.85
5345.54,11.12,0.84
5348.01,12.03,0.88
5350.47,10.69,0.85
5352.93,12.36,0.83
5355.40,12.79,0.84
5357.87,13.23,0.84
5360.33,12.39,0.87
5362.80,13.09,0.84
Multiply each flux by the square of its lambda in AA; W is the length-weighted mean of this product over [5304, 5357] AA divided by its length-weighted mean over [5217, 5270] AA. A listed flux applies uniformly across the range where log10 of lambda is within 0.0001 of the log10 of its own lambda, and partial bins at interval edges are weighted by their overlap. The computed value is 1.1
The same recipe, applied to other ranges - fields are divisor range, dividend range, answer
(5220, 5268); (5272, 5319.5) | 1.10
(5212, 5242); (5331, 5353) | 1.12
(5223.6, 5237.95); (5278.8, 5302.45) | 1.12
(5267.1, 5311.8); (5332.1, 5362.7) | 1.10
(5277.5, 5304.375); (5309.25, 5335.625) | 1.05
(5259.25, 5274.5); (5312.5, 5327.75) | 1.32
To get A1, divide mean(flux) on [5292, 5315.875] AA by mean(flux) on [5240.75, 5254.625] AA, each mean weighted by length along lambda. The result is 1.01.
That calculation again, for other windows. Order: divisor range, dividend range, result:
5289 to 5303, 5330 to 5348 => 1.02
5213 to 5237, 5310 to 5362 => 1.13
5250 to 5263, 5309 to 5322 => 1.13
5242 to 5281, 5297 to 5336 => 1.10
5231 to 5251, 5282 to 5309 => 1.00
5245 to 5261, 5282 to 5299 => 1.01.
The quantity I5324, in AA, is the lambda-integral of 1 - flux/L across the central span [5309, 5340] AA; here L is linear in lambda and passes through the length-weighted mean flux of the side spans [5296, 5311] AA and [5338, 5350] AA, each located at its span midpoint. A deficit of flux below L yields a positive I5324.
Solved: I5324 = -1.0 AA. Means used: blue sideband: 11.5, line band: 11.7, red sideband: 11.2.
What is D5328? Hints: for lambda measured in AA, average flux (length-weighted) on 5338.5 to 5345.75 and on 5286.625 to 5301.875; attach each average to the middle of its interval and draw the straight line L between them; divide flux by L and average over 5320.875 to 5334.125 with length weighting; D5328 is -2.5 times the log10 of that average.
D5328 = 0.033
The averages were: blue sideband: 11.4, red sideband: 11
